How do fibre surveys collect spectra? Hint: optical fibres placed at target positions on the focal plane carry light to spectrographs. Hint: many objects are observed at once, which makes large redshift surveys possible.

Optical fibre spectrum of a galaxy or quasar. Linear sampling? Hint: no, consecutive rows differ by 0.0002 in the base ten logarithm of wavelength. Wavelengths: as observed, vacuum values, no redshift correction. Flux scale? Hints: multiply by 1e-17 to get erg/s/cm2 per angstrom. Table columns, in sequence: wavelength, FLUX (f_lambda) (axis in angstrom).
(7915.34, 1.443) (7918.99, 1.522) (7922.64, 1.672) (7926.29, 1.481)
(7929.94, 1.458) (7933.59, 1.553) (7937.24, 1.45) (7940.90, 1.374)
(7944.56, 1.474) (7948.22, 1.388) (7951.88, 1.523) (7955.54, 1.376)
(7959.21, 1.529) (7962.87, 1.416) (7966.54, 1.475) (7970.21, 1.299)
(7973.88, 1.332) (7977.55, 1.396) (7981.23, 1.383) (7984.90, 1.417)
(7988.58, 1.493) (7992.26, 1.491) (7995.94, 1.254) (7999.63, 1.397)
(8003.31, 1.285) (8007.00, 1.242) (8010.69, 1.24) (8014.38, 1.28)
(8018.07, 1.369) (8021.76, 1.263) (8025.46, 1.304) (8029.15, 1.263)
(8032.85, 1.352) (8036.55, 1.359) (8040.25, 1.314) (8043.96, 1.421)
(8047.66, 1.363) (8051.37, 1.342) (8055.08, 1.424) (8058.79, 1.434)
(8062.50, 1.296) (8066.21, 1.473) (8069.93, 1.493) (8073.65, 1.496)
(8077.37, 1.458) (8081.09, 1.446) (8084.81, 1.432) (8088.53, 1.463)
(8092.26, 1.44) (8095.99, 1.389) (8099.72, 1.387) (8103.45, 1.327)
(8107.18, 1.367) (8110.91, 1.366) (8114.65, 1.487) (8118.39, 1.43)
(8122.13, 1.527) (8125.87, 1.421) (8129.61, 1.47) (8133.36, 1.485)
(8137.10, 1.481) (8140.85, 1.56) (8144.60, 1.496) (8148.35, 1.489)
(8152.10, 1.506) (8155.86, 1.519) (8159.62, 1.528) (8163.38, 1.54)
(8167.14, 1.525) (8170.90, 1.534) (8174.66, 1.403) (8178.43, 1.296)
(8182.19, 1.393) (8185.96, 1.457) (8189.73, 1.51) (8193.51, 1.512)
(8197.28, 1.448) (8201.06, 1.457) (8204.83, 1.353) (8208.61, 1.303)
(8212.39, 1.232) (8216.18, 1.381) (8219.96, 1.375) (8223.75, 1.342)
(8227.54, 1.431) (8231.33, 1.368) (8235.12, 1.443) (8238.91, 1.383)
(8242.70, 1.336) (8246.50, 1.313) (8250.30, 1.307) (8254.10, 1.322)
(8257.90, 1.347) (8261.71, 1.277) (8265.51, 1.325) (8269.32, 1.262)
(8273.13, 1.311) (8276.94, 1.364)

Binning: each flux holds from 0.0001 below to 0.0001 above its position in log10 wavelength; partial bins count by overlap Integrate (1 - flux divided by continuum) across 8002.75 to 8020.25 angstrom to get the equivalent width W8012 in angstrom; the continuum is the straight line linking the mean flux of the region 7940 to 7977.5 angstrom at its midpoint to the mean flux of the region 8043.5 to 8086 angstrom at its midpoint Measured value 1.7 angstrom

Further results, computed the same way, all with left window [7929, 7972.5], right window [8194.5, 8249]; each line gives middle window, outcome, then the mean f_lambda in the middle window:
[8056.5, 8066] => 0.2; 1.39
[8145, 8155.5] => -0.8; 1.5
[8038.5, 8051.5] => 0.5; 1.36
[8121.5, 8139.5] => -1.0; 1.48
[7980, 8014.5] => 1.9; 1.35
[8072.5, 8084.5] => -0.4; 1.46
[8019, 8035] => 1.4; 1.3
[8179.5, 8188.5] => -0.3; 1.42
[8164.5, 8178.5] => -0.8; 1.46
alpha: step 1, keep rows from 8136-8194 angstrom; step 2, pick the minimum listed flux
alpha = 1.296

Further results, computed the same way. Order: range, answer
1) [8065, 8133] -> 1.327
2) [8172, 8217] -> 1.232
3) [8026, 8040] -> 1.263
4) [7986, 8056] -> 1.24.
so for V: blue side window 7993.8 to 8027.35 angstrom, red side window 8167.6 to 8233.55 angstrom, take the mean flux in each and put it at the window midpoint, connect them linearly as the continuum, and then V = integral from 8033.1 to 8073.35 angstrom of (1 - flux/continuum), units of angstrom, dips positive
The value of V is -2.3 angstrom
